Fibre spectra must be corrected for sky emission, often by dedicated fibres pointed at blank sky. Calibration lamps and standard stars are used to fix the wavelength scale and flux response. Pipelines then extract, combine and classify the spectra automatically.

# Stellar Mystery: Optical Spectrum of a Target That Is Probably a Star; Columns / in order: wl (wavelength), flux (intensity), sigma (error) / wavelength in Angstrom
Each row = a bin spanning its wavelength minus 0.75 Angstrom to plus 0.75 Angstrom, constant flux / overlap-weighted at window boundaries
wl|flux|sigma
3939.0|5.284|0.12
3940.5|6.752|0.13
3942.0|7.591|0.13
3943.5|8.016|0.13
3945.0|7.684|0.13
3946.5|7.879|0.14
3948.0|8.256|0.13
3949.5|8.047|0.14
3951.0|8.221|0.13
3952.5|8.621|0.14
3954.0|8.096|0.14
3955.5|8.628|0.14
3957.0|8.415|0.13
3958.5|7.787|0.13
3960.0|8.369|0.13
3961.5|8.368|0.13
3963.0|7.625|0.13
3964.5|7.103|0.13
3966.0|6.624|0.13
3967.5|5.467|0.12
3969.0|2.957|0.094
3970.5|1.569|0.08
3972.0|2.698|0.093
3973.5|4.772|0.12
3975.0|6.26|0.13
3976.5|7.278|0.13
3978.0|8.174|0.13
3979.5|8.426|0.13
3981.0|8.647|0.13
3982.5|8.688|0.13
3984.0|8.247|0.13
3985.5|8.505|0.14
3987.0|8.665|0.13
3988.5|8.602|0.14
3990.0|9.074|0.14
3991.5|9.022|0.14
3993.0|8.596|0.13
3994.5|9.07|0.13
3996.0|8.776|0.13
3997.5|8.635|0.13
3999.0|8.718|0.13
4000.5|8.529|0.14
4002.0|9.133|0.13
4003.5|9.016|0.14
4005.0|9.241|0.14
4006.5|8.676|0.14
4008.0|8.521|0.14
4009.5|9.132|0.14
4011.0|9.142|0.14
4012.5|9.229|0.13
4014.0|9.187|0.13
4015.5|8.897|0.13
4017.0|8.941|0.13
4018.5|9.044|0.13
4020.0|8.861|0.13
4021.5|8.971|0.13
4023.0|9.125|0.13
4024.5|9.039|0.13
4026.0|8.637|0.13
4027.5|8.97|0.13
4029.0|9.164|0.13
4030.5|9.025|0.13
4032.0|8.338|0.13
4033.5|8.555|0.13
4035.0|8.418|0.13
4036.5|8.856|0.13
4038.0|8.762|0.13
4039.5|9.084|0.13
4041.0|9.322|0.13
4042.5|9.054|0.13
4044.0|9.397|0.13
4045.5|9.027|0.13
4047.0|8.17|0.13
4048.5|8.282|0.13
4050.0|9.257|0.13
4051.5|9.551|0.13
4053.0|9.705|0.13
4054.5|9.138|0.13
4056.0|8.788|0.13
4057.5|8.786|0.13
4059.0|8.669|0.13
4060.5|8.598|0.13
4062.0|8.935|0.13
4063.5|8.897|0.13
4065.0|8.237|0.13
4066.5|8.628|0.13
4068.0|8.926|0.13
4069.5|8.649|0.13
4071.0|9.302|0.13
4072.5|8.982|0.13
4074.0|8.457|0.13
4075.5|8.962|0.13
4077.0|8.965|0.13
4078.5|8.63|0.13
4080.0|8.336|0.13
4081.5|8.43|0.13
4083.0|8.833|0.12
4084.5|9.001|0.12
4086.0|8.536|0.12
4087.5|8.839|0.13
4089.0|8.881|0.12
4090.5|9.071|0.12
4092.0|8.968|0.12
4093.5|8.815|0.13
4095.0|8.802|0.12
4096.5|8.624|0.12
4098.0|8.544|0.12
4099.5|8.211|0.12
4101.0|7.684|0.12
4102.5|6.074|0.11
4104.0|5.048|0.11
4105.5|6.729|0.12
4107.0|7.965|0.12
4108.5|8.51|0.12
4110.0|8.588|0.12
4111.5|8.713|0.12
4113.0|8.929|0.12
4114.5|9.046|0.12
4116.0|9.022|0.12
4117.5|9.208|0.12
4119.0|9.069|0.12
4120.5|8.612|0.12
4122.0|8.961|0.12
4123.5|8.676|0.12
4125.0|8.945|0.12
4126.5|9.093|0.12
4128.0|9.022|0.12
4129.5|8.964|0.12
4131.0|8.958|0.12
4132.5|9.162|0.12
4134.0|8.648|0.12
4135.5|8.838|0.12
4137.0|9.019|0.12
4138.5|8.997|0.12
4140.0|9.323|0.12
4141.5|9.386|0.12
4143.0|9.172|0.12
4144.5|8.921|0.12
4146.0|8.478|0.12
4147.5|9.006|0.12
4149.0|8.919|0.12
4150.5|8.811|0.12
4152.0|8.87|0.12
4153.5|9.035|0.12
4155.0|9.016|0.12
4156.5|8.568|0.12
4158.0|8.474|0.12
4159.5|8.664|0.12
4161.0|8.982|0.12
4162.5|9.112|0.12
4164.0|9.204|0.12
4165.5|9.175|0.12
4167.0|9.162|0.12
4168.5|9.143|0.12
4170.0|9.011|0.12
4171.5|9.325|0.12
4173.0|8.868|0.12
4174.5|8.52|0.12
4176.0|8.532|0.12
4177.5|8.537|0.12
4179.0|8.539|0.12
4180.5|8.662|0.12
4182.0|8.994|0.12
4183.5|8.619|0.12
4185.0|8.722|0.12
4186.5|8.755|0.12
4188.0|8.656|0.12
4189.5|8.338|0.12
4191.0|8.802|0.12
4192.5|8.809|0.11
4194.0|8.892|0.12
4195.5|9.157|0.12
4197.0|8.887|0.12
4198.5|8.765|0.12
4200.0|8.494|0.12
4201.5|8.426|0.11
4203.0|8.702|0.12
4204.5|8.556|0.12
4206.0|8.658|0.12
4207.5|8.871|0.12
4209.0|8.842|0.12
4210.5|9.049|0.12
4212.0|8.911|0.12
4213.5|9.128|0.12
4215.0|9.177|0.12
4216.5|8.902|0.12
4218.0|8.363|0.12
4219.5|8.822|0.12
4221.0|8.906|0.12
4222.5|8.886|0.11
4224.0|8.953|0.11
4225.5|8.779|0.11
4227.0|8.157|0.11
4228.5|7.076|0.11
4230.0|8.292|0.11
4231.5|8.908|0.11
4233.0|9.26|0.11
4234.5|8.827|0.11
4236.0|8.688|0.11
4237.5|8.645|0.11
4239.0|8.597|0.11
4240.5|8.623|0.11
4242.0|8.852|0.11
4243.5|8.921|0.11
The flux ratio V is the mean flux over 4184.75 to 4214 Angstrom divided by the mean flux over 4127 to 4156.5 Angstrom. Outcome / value 0.98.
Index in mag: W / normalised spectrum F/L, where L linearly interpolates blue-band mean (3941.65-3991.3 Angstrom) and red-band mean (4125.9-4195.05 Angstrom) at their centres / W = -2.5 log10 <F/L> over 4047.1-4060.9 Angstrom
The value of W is -0.11 mag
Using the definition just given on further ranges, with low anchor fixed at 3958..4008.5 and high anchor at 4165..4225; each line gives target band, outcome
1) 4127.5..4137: -0.06 mag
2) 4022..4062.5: -0.12 mag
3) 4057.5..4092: -0.08 mag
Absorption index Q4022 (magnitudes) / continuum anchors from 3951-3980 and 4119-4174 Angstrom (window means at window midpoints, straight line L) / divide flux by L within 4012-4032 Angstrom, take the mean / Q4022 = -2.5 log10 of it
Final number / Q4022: -0.21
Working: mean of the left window 6.72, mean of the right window 8.96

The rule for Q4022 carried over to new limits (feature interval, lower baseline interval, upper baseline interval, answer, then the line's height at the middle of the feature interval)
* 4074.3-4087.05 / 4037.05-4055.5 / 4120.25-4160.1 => 0.037 mag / 9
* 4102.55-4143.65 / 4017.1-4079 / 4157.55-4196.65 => 0.026 mag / 8.86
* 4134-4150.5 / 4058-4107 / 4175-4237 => -0.051 mag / 8.57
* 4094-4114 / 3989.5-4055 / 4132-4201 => 0.128 mag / 8.9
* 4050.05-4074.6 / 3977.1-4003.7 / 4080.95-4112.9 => -0.065 mag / 8.39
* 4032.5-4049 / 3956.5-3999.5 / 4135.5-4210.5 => -0.123 mag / 7.87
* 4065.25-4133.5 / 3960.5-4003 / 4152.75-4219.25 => -0.045 mag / 8.24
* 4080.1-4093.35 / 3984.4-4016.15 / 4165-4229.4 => 0.003 mag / 8.82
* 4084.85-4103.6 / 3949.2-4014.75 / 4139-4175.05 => 0.026 mag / 8.58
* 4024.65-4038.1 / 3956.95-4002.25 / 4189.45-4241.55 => -0.133 mag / 7.75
